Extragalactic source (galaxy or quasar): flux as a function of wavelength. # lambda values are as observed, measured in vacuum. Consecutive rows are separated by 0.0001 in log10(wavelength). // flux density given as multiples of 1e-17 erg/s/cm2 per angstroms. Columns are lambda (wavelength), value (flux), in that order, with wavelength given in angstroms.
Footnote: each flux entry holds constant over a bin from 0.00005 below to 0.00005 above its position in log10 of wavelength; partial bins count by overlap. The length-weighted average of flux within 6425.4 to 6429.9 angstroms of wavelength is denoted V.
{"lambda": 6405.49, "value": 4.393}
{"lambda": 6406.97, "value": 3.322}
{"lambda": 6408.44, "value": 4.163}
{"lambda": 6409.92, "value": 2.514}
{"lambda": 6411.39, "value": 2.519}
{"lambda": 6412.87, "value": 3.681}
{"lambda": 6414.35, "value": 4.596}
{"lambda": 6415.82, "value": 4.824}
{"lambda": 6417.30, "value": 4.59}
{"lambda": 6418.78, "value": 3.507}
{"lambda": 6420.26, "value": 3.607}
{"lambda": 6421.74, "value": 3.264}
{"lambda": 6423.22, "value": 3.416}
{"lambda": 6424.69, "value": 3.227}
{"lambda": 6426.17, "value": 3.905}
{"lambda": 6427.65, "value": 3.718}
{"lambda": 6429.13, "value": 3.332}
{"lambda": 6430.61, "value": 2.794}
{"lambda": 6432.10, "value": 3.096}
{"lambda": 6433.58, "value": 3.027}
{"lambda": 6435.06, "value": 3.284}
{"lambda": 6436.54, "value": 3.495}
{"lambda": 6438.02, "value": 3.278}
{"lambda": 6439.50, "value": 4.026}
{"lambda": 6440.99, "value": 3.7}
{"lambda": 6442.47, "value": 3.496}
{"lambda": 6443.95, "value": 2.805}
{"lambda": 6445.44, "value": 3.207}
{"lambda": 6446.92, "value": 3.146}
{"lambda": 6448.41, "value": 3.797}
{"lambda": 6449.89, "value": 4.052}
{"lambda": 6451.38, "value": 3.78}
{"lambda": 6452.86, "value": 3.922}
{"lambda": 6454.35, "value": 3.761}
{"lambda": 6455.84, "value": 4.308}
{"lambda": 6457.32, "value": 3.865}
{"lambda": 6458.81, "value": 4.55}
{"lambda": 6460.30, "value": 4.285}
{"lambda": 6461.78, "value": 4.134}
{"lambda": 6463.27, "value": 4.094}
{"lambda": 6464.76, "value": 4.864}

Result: 3.64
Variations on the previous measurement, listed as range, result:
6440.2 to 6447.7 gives 3.27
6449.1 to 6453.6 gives 3.92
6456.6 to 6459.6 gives 4.2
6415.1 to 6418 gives 4.7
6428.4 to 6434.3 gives 3.06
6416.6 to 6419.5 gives 4.04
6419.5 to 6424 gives 3.43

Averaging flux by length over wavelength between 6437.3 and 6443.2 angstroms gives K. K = 3.63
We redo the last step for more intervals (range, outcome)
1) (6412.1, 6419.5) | 4.23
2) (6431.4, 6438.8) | 3.25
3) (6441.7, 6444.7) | 3.16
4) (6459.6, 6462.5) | 4.22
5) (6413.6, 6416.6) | 4.71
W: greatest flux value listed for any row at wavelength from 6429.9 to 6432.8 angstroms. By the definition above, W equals 3.096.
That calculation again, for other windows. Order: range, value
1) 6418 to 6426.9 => 3.905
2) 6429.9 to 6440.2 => 4.026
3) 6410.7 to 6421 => 4.824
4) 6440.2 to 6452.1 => 4.052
